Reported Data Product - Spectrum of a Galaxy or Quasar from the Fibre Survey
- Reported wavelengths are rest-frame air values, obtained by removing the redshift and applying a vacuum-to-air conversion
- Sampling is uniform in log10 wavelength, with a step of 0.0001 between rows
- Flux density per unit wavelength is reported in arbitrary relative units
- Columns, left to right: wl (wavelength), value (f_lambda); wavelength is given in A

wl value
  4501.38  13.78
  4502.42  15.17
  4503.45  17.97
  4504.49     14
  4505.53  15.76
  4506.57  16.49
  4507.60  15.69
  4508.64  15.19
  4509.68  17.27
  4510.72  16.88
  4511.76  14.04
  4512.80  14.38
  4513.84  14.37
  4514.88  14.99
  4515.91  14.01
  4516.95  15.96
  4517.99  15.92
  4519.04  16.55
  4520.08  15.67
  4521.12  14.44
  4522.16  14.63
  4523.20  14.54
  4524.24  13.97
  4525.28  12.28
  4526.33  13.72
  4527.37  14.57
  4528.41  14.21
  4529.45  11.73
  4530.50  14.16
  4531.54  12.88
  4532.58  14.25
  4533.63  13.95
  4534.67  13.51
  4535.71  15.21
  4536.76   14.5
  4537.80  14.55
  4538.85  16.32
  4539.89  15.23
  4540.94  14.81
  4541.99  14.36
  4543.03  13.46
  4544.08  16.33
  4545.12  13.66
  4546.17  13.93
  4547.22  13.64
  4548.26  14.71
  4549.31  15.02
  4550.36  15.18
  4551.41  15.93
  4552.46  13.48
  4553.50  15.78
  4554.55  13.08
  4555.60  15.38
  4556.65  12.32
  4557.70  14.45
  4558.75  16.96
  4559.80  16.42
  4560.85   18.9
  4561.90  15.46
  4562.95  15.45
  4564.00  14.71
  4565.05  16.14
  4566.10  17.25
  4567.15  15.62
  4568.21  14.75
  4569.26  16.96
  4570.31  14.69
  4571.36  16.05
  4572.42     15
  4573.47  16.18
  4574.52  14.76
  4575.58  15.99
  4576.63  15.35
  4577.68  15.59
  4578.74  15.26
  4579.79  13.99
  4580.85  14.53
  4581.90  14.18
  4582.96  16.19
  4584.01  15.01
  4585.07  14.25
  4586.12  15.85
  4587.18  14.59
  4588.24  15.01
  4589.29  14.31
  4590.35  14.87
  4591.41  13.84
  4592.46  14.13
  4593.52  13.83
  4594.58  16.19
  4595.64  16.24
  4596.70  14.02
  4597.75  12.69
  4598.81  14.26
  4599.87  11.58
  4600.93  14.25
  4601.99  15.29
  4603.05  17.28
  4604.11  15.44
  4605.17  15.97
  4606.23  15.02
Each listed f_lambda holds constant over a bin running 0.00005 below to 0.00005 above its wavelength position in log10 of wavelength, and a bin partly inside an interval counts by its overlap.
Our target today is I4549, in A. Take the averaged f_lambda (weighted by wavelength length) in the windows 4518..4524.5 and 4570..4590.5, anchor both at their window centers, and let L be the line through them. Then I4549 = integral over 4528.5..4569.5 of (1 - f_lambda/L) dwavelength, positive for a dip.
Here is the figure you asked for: 0.6 A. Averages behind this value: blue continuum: 15.1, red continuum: 15.1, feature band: 14.9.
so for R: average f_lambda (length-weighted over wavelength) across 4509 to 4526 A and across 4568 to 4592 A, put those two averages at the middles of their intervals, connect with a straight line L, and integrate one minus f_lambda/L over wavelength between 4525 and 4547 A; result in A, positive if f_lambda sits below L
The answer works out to 1.2 A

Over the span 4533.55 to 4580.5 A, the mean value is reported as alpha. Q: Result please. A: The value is 15.1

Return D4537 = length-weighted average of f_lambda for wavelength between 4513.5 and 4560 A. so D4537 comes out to 14.5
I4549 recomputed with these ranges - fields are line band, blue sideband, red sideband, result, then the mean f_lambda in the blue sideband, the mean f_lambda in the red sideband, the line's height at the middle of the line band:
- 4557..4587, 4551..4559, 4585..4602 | -2.14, 14.6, 14.4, 14.5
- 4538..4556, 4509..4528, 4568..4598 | 0.27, 14.9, 15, 14.9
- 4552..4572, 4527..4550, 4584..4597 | -1.29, 14.3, 14.8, 14.5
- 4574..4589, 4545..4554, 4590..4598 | -0.48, 14.6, 14.5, 14.6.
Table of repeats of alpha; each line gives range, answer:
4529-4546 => 14.3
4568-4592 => 15.1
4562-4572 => 15.7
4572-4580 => 15.3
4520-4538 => 14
